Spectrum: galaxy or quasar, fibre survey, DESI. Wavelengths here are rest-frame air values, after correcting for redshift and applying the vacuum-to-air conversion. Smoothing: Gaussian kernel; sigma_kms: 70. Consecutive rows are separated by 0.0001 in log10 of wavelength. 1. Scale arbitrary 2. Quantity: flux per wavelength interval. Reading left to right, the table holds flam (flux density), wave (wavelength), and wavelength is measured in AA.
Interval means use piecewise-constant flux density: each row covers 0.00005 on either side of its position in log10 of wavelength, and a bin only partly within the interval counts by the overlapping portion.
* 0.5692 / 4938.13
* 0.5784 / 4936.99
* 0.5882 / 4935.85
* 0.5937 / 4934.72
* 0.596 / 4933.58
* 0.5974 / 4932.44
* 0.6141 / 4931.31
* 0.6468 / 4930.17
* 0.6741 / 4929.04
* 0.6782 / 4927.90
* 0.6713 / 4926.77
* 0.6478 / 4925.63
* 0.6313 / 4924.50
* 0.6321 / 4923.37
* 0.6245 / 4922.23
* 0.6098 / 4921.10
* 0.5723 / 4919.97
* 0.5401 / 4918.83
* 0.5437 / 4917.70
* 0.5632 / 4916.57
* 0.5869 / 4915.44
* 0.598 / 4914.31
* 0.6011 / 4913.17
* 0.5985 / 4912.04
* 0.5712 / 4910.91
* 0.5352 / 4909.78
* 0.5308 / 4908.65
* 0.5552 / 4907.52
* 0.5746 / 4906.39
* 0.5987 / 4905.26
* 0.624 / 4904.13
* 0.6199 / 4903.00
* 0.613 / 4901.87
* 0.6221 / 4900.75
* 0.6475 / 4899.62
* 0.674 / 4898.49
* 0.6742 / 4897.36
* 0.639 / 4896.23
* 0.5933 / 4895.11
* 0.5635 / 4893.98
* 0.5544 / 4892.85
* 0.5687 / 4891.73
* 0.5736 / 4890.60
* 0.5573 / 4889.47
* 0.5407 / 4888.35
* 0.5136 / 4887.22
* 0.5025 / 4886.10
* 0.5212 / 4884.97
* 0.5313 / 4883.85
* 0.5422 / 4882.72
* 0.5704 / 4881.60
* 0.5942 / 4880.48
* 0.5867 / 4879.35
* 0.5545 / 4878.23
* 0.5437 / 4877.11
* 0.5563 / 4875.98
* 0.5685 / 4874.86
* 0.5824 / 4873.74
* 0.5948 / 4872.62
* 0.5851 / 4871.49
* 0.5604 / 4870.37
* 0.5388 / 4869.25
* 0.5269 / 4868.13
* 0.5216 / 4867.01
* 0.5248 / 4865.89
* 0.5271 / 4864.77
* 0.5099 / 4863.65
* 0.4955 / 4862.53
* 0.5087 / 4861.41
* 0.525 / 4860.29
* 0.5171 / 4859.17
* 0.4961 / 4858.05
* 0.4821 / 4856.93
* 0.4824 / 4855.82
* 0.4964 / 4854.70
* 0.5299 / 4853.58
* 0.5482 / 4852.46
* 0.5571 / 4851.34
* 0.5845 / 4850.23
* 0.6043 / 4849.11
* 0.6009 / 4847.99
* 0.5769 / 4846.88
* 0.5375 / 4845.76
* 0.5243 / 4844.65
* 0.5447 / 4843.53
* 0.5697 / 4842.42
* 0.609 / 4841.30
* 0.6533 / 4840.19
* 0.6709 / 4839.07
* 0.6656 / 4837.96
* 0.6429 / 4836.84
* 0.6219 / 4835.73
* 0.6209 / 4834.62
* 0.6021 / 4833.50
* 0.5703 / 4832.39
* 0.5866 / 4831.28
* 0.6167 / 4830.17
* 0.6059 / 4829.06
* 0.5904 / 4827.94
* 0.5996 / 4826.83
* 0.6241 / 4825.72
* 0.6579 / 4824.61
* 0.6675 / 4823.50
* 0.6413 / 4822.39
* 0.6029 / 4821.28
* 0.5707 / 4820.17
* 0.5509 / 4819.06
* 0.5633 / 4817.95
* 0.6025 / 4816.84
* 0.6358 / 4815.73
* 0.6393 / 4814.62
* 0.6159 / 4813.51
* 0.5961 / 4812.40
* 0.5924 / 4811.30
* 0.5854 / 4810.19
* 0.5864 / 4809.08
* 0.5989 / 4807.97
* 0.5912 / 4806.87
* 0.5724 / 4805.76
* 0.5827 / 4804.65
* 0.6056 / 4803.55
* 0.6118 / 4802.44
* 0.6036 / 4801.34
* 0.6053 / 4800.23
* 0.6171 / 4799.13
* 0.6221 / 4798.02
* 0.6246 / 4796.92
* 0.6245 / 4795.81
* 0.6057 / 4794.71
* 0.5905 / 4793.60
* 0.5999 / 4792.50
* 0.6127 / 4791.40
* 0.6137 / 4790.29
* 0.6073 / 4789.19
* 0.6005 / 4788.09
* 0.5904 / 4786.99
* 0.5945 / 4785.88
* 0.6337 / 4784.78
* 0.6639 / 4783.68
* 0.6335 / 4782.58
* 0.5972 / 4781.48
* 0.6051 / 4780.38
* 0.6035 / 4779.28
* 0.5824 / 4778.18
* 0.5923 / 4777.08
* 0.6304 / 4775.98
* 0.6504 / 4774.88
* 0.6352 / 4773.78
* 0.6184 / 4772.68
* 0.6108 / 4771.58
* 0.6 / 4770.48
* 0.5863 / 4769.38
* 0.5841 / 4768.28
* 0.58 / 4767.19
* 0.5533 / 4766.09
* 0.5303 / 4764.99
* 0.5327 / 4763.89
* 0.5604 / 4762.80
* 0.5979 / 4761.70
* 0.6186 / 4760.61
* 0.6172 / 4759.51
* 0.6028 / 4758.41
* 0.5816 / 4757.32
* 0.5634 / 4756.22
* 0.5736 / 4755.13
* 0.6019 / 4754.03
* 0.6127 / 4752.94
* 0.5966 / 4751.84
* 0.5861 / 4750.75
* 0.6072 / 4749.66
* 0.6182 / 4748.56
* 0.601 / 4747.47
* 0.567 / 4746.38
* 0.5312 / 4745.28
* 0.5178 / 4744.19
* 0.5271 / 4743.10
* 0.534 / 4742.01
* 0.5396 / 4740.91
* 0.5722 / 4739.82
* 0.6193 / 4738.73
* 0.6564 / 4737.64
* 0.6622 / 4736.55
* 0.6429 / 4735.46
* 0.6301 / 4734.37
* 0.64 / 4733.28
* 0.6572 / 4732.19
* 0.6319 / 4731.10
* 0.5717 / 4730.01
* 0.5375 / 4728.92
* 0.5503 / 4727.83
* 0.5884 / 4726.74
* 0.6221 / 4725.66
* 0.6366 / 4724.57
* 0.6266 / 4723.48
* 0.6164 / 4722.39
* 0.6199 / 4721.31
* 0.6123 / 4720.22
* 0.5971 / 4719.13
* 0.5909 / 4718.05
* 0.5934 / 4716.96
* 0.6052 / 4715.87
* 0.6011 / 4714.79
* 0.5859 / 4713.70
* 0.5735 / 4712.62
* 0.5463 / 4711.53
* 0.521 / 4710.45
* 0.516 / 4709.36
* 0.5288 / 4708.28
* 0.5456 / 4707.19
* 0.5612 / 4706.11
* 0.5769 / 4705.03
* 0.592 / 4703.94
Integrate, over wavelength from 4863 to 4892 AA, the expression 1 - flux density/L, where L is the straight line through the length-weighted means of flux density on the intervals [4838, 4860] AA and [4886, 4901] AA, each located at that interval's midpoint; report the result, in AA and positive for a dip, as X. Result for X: 1.5 AA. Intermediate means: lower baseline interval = 0.559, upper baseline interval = 0.589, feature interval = 0.55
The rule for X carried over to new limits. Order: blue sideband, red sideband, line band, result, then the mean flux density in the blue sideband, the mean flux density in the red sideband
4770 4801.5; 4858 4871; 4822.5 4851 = -2.7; 0.613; 0.522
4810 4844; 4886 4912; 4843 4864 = 2.4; 0.611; 0.587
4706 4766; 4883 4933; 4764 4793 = -0.7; 0.587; 0.594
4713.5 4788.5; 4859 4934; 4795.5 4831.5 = -1.0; 0.598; 0.579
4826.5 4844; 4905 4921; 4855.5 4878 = 2.3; 0.611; 0.57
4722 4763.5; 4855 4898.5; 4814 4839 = -2.1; 0.595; 0.55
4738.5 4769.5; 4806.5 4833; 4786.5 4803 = -0.4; 0.576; 0.604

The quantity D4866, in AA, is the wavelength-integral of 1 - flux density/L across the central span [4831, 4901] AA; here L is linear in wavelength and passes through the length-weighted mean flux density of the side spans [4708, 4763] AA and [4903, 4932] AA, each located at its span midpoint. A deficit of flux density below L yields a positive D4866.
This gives 3.8 AA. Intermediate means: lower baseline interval 0.591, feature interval 0.566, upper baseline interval 0.601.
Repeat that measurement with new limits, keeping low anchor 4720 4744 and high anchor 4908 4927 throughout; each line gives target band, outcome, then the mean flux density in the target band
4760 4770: 0.5 AA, 0.572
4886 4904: -0.1 AA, 0.594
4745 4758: 0.3 AA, 0.588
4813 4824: -0.2 AA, 0.608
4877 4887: 0.7 AA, 0.549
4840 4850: 0.3 AA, 0.578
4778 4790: -0.2 AA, 0.612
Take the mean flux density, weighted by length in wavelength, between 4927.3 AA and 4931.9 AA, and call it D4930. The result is 0.654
